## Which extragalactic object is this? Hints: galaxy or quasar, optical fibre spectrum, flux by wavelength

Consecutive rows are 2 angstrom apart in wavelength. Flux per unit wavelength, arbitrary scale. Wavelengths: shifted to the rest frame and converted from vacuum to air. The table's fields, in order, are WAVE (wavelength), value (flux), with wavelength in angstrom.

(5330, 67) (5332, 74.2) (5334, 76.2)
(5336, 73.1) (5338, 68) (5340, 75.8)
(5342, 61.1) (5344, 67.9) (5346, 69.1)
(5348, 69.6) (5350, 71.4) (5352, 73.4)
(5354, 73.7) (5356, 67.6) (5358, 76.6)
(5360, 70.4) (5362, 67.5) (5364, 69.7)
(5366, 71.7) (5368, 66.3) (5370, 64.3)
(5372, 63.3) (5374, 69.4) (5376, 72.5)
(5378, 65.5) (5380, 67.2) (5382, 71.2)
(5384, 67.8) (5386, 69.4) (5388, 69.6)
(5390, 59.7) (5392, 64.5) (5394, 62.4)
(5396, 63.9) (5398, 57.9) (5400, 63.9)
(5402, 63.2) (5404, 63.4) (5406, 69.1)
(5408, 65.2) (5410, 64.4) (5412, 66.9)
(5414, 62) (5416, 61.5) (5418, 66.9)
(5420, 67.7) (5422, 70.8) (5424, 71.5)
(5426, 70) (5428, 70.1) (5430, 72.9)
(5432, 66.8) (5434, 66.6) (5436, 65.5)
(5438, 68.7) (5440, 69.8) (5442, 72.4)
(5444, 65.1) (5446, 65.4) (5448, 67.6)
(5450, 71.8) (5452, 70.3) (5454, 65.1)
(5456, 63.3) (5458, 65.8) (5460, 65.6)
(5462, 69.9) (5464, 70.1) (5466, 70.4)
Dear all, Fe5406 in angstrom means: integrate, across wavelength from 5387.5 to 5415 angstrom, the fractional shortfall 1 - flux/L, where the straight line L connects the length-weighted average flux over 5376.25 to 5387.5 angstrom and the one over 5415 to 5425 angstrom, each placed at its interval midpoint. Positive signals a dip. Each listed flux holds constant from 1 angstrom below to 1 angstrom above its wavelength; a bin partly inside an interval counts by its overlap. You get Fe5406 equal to 1.70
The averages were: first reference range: 68.6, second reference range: 67.7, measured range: 63.9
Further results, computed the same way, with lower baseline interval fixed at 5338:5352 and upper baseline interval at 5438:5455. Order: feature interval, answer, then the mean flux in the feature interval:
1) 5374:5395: 0.6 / 67.1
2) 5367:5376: 0.3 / 66.6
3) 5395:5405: 0.9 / 62.5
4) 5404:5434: 0.6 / 67.4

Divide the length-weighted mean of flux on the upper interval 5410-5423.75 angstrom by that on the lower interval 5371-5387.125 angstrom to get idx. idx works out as 1.0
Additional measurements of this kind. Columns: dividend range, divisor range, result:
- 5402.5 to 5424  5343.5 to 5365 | 0.93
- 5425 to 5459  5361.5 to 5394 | 1.01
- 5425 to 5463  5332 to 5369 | 0.96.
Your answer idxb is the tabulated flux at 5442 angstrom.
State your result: 72.4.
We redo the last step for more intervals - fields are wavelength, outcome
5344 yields 67.9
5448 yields 67.6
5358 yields 76.6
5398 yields 57.9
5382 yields 71.2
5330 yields 67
